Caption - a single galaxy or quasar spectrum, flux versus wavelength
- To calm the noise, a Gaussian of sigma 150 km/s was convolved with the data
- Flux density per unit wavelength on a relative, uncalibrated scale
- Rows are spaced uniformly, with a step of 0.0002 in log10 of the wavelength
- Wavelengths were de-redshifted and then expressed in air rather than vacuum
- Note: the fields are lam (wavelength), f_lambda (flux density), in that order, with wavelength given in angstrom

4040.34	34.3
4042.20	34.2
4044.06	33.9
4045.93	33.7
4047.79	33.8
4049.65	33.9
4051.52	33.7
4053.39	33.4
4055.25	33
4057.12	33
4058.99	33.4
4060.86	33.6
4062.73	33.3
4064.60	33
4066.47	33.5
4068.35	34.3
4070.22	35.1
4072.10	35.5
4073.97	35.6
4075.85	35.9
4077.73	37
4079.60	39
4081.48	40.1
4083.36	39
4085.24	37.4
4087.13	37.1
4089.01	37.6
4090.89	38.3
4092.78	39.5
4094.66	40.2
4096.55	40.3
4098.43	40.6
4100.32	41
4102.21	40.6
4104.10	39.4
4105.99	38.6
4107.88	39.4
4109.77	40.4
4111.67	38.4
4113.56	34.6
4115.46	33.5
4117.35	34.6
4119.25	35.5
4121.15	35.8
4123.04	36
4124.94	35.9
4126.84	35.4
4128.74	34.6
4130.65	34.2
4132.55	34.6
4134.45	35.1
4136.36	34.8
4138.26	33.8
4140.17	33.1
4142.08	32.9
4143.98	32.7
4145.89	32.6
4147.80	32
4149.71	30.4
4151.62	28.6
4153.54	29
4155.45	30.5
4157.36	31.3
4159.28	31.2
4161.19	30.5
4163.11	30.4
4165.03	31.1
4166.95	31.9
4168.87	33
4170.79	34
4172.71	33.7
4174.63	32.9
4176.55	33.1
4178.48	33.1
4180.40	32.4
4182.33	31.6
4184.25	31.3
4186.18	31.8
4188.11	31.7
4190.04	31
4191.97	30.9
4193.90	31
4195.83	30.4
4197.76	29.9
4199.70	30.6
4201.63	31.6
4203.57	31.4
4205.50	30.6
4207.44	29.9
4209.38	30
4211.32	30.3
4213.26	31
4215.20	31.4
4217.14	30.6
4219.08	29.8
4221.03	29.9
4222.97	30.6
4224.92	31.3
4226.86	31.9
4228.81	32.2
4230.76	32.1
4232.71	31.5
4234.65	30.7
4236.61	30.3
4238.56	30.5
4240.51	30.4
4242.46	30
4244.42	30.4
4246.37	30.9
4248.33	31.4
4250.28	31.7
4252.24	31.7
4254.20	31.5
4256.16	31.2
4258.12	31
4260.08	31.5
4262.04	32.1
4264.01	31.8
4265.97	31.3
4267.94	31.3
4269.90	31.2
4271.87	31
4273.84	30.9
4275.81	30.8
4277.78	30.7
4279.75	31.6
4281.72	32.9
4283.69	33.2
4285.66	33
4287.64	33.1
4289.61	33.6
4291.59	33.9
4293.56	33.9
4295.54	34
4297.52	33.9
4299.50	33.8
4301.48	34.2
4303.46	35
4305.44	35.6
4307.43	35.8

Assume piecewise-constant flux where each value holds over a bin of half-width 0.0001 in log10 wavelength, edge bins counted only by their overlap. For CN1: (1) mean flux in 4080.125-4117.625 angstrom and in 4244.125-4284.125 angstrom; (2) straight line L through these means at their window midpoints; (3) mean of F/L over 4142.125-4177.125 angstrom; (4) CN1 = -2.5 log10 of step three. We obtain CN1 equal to 0.14 mag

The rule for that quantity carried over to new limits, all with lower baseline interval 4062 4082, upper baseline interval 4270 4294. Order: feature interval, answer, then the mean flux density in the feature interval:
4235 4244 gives 0.09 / 30.3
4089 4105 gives -0.13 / 39.9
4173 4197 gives 0.07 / 31.8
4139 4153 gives 0.09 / 31.7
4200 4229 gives 0.09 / 30.8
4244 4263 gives 0.05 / 31.4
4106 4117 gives -0.07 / 37.2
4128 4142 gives 0.01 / 34.2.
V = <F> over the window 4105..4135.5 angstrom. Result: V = 36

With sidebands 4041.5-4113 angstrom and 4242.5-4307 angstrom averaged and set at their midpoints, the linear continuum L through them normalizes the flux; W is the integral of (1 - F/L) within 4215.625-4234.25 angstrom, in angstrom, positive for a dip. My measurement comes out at 1.3 angstrom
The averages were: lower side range 36.6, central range 31.1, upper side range 32.3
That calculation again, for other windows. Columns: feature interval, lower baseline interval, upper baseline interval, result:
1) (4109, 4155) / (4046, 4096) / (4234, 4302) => 0.7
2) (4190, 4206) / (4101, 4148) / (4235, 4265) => 1.0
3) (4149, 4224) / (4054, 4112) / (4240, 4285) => 5.9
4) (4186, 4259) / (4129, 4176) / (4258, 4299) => 3.1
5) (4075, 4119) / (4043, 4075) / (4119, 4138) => -4.8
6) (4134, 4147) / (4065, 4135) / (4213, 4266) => 0.7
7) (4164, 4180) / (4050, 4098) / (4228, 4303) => 0.5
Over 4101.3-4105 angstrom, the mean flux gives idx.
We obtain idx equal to 40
